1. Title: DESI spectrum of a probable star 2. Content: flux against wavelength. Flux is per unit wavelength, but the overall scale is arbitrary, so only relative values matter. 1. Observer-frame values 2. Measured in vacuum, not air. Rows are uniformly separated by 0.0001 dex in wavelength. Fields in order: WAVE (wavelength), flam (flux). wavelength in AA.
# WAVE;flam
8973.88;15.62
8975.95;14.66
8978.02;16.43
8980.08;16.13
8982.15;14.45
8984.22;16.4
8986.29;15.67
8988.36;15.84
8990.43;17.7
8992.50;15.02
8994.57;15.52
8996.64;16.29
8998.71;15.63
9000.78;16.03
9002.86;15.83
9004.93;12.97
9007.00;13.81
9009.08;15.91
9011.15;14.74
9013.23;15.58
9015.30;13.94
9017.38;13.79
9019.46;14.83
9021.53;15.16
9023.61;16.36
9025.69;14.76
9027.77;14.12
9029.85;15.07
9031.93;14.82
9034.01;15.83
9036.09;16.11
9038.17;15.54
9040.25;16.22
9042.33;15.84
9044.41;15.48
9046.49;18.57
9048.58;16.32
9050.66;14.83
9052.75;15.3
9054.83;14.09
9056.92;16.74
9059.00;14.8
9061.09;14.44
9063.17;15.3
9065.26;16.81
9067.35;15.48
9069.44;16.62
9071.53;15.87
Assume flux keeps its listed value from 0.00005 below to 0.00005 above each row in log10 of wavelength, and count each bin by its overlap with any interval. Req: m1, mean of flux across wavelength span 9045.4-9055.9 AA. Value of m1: 15.8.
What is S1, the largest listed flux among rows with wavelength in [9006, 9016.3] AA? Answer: 15.91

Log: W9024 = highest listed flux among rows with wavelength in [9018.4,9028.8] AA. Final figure 16.36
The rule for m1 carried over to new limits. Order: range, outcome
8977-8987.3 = 15.8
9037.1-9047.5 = 16.3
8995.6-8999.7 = 16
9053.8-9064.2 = 15.1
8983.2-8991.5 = 16.4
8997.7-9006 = 15.1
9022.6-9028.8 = 15.1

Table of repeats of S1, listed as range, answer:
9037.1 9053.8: 18.57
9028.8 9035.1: 15.83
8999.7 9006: 16.03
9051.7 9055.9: 15.3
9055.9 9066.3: 16.81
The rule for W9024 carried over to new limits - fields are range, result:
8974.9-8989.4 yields 16.43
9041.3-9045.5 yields 15.84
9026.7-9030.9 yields 15.07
